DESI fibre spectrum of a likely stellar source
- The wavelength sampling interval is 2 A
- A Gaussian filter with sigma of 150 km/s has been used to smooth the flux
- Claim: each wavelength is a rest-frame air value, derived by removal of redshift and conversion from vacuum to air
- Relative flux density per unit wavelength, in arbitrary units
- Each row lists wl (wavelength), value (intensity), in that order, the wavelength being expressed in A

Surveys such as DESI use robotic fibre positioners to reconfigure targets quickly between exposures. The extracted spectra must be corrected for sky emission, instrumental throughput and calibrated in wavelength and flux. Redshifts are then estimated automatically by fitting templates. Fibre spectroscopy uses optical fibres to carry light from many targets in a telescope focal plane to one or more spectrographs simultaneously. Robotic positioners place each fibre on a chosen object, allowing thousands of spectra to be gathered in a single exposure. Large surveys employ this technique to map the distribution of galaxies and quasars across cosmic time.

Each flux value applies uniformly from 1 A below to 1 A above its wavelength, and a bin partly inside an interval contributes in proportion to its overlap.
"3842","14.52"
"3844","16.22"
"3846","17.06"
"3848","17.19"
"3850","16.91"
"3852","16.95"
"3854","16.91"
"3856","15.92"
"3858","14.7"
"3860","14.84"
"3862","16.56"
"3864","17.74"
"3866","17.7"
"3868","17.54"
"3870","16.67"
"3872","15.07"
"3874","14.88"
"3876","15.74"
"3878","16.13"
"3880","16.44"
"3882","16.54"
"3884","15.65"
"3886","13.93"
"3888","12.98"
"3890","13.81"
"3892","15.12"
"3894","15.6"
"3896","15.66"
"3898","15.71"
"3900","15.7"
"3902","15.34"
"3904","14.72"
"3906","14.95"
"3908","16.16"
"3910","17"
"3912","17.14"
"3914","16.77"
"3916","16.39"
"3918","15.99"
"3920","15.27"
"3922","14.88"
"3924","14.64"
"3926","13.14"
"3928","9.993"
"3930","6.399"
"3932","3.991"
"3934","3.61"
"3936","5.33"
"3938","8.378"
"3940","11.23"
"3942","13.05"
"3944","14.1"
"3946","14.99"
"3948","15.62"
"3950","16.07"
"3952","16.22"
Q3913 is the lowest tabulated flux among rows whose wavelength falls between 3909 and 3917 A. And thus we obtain 16.39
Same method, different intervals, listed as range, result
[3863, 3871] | 16.67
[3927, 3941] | 3.61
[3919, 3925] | 14.64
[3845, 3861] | 14.7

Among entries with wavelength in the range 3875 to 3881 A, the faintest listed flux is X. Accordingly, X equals 15.74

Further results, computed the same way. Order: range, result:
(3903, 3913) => 14.72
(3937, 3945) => 8.378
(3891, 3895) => 15.12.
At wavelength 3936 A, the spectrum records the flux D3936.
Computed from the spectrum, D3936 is 5.33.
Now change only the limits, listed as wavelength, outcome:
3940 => 11.23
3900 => 15.7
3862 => 16.56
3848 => 17.19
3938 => 8.378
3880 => 16.44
